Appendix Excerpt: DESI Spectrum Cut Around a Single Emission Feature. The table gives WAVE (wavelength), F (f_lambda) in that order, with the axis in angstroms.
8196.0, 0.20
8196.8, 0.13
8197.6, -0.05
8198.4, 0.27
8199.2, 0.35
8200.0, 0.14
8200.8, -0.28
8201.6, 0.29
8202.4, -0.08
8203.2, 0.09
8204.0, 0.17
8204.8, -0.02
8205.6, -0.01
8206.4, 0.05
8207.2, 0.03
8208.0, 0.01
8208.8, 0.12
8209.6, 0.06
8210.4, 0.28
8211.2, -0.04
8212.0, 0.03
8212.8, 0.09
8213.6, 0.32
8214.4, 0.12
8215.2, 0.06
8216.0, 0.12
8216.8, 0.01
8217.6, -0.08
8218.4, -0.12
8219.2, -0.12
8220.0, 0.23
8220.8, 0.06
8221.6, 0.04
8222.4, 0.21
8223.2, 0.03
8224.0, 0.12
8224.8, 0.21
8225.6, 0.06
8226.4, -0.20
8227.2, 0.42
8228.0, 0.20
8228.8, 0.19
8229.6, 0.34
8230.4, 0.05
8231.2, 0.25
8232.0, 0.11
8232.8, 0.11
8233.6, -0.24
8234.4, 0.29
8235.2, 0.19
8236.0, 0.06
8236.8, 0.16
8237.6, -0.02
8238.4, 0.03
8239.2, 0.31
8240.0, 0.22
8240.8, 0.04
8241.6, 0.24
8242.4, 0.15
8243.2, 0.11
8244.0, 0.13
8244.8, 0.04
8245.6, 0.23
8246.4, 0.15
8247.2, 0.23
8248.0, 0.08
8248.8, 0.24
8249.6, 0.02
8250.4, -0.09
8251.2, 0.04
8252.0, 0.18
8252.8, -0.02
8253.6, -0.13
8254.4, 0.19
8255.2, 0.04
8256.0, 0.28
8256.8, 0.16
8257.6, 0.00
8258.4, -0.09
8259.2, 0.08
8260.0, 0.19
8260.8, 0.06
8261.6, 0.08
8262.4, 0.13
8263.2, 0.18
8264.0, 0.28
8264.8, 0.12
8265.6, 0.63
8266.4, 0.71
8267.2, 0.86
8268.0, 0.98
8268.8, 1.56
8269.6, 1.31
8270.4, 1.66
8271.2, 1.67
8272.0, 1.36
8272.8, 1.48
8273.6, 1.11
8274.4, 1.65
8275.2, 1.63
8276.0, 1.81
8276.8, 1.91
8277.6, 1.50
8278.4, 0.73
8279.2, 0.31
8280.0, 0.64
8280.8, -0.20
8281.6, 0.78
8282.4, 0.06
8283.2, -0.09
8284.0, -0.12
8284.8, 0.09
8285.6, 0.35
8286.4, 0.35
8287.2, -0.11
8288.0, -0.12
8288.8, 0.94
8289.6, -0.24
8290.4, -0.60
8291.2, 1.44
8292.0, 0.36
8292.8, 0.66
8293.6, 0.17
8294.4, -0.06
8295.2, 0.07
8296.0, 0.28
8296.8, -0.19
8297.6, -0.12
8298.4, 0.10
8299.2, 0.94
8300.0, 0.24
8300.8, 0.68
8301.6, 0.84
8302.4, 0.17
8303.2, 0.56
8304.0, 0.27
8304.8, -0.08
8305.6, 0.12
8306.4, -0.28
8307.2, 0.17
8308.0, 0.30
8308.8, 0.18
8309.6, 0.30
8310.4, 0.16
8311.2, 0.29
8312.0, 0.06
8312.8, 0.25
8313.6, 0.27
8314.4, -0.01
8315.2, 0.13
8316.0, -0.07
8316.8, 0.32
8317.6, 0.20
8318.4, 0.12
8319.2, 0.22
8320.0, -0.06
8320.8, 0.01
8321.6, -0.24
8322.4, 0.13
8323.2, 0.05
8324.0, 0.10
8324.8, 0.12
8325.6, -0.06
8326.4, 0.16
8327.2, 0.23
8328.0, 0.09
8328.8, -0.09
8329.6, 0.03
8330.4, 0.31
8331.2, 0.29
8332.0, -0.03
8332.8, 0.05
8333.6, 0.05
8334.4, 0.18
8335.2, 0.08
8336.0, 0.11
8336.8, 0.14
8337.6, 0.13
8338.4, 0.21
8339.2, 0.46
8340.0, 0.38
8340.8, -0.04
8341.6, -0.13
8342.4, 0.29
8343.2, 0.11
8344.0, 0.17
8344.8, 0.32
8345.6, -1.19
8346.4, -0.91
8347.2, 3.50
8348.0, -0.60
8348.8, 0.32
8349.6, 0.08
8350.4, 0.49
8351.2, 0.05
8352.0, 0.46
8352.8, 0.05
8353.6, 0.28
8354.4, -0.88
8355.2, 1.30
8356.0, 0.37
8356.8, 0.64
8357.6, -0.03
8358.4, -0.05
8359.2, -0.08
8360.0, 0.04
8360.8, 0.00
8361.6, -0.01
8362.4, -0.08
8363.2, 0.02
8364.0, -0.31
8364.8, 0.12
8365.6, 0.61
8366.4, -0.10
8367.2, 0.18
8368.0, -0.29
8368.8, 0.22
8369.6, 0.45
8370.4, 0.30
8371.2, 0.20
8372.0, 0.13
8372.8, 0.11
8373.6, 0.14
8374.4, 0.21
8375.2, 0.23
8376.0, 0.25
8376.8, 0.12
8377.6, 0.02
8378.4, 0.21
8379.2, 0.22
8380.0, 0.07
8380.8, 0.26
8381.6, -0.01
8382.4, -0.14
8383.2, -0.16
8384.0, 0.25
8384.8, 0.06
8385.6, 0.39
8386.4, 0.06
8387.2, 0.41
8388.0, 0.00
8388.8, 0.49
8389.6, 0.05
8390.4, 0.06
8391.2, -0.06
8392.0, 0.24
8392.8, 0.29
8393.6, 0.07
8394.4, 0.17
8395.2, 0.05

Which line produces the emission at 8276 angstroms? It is [O II] 3727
